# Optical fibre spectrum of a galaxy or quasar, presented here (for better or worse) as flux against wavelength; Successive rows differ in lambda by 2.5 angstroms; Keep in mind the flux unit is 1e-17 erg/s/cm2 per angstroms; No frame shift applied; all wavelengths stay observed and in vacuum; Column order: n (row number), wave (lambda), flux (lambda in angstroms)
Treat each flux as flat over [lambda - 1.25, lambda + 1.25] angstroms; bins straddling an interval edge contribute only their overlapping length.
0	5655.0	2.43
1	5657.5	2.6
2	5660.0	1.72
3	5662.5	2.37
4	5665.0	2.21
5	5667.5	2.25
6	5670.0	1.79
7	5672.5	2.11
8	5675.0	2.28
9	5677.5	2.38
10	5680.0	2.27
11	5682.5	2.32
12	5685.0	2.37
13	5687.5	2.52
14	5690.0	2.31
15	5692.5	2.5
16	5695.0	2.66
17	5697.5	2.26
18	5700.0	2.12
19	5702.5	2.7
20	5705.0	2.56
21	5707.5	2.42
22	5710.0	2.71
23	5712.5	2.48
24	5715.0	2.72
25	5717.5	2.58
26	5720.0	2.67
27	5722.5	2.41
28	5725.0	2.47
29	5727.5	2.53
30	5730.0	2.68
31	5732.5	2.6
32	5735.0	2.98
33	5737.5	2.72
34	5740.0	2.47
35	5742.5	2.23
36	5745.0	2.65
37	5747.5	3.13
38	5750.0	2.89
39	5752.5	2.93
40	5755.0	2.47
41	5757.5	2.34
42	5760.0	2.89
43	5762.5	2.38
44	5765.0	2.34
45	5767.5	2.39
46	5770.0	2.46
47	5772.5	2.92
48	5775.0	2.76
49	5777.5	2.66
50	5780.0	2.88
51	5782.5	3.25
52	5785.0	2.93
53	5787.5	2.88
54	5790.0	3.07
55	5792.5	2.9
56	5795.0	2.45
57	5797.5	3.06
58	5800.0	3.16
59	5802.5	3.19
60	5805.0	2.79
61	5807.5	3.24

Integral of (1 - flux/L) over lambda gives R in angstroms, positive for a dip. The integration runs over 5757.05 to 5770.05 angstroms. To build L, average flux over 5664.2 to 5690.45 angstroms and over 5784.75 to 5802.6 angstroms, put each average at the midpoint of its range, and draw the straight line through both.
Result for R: 1.4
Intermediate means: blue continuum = 2.25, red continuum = 2.94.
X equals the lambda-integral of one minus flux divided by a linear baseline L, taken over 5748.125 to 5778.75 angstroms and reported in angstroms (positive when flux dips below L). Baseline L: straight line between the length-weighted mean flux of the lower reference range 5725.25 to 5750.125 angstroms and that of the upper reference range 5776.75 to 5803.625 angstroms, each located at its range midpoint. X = 1.9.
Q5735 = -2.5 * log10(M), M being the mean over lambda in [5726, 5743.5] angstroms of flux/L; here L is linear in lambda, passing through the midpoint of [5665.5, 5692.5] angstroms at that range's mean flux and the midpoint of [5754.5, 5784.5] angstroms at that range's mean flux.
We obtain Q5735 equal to -0.04 mag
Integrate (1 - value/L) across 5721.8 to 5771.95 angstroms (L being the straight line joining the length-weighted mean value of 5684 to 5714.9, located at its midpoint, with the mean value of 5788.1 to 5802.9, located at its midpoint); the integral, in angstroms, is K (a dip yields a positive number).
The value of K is 2.0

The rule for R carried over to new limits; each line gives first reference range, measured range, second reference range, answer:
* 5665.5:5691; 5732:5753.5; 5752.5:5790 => -1.41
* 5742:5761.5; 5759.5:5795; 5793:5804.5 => 1.11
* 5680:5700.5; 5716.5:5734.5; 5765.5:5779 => -0.66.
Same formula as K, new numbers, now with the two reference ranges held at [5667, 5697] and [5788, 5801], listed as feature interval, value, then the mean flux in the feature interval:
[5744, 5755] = -0.7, 2.86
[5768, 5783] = 0.2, 2.78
